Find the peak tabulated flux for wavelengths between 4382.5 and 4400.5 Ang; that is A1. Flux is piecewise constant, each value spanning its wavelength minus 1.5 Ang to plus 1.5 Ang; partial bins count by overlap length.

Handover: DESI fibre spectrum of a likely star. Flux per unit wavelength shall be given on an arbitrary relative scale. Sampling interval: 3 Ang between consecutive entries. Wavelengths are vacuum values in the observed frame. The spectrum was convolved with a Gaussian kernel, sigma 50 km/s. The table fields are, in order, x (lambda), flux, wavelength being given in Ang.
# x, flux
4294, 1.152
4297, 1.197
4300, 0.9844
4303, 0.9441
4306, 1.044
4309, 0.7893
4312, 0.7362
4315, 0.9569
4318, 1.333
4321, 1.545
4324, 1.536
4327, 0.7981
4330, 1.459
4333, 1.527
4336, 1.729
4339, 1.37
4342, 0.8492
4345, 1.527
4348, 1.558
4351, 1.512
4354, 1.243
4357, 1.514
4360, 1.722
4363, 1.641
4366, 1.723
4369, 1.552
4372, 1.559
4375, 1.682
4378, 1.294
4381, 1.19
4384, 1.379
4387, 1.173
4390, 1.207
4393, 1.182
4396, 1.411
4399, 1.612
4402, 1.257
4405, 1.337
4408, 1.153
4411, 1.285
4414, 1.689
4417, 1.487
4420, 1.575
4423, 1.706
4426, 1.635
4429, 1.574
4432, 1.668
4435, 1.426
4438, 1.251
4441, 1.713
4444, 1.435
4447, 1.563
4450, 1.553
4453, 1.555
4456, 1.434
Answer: 1.612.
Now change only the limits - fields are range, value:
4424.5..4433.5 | 1.668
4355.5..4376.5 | 1.723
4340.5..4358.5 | 1.558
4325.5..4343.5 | 1.729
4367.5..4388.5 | 1.682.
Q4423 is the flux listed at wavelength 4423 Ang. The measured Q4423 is 1.706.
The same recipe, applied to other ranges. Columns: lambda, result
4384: 1.379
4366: 1.723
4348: 1.558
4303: 0.9441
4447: 1.563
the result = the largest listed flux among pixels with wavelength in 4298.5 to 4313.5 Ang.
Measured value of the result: 1.044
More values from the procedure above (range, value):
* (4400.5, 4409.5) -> 1.337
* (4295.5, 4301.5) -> 1.197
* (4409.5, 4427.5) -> 1.706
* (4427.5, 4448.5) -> 1.713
